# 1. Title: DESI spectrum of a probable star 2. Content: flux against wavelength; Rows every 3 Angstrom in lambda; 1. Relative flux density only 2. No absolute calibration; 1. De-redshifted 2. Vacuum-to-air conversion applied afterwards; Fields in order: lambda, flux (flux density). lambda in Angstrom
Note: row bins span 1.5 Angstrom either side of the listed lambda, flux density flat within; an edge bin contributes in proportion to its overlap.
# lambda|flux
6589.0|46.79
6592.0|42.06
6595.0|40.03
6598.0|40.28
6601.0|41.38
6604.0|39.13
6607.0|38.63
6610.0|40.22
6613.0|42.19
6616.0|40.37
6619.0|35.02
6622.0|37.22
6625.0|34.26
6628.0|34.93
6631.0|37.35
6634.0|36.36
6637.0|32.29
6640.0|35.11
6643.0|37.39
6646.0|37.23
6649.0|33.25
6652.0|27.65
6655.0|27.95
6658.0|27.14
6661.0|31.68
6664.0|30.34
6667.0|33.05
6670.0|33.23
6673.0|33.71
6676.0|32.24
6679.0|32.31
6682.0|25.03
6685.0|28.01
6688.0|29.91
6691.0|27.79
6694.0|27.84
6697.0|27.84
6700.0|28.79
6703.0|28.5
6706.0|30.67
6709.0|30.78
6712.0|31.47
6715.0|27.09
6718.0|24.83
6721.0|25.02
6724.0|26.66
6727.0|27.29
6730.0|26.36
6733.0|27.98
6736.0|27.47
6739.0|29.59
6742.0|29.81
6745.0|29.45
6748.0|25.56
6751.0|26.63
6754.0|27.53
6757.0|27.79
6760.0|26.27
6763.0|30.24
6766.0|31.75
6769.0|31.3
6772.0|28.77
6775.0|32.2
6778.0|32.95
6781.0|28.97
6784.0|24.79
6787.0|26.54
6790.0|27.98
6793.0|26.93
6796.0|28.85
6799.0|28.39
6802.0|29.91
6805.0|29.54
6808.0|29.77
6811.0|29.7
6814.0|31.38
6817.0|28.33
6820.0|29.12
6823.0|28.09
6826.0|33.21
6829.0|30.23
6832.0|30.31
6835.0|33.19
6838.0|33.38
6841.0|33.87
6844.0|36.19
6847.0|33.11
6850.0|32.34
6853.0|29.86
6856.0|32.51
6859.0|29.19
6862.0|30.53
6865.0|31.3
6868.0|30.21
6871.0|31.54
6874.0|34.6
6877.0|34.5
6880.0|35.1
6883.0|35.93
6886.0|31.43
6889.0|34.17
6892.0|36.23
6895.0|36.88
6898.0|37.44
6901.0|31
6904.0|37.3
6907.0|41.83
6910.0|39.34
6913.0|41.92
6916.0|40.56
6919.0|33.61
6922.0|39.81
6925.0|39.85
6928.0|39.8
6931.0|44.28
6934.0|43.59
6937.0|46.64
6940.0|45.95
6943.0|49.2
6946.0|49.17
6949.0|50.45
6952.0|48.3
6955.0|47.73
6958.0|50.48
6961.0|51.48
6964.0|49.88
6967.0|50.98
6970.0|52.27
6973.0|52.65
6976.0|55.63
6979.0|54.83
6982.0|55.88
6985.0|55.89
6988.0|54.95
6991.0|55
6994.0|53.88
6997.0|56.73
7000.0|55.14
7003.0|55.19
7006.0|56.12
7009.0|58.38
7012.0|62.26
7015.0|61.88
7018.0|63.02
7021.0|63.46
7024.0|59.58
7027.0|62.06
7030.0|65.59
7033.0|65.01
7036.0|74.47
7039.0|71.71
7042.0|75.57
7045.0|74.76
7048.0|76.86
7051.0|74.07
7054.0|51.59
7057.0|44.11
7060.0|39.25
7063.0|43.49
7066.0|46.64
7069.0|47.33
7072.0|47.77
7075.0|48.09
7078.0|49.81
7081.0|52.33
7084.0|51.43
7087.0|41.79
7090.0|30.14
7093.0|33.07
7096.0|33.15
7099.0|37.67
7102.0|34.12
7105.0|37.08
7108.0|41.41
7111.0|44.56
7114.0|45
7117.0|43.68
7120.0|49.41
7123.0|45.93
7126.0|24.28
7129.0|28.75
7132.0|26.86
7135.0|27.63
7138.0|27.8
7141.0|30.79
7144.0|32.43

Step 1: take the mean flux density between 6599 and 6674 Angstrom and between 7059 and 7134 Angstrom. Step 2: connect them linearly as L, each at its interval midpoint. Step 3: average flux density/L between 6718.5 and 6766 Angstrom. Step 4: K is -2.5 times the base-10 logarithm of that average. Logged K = 0.30 mag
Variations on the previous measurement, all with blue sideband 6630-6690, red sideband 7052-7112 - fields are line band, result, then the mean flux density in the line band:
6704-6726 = 0.19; 28.1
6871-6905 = 0.09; 34.8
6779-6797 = 0.27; 27.5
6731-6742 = 0.19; 28.5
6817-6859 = 0.16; 31.7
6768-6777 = 0.13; 30.8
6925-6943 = -0.13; 44.1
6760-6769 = 0.15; 30.3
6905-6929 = -0.02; 39.5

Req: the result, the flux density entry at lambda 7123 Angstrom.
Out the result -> 45.93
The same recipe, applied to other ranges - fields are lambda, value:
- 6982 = 55.88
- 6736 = 27.47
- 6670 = 33.23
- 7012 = 62.26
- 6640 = 35.11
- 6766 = 31.75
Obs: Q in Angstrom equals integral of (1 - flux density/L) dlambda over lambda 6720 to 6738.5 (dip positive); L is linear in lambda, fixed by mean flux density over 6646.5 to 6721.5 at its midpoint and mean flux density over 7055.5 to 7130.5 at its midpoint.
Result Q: 2.4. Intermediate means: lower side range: 29.6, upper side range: 41.6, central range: 27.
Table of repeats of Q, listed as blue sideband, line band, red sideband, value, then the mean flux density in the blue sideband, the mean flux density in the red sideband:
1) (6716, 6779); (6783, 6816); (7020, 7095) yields 4.3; 28.3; 55.4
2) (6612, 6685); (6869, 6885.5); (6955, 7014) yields 4.8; 33.5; 54.5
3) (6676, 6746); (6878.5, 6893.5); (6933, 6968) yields 3.0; 28.4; 48.7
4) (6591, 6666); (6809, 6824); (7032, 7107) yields 4.6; 35.9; 51.1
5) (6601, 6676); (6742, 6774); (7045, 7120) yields 7.9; 34.9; 46.3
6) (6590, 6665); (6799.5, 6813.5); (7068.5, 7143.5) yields 2.8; 36.1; 39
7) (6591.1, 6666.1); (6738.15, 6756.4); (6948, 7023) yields 6.1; 35.9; 55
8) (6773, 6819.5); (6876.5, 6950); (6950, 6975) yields 7.5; 29.1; 50.6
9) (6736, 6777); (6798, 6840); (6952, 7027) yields 6.6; 29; 55.5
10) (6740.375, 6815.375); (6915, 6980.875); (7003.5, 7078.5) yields 2.0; 28.9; 59.4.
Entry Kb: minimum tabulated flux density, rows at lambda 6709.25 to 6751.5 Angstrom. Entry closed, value 24.83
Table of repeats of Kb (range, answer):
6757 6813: 24.79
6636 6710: 25.03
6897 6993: 31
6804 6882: 28.09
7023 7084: 39.25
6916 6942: 33.61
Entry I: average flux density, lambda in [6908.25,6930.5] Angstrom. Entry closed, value 39.5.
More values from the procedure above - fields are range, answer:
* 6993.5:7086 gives 58.3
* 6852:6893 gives 32.6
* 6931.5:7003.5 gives 51.6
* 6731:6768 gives 28.4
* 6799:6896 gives 32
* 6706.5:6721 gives 28.3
